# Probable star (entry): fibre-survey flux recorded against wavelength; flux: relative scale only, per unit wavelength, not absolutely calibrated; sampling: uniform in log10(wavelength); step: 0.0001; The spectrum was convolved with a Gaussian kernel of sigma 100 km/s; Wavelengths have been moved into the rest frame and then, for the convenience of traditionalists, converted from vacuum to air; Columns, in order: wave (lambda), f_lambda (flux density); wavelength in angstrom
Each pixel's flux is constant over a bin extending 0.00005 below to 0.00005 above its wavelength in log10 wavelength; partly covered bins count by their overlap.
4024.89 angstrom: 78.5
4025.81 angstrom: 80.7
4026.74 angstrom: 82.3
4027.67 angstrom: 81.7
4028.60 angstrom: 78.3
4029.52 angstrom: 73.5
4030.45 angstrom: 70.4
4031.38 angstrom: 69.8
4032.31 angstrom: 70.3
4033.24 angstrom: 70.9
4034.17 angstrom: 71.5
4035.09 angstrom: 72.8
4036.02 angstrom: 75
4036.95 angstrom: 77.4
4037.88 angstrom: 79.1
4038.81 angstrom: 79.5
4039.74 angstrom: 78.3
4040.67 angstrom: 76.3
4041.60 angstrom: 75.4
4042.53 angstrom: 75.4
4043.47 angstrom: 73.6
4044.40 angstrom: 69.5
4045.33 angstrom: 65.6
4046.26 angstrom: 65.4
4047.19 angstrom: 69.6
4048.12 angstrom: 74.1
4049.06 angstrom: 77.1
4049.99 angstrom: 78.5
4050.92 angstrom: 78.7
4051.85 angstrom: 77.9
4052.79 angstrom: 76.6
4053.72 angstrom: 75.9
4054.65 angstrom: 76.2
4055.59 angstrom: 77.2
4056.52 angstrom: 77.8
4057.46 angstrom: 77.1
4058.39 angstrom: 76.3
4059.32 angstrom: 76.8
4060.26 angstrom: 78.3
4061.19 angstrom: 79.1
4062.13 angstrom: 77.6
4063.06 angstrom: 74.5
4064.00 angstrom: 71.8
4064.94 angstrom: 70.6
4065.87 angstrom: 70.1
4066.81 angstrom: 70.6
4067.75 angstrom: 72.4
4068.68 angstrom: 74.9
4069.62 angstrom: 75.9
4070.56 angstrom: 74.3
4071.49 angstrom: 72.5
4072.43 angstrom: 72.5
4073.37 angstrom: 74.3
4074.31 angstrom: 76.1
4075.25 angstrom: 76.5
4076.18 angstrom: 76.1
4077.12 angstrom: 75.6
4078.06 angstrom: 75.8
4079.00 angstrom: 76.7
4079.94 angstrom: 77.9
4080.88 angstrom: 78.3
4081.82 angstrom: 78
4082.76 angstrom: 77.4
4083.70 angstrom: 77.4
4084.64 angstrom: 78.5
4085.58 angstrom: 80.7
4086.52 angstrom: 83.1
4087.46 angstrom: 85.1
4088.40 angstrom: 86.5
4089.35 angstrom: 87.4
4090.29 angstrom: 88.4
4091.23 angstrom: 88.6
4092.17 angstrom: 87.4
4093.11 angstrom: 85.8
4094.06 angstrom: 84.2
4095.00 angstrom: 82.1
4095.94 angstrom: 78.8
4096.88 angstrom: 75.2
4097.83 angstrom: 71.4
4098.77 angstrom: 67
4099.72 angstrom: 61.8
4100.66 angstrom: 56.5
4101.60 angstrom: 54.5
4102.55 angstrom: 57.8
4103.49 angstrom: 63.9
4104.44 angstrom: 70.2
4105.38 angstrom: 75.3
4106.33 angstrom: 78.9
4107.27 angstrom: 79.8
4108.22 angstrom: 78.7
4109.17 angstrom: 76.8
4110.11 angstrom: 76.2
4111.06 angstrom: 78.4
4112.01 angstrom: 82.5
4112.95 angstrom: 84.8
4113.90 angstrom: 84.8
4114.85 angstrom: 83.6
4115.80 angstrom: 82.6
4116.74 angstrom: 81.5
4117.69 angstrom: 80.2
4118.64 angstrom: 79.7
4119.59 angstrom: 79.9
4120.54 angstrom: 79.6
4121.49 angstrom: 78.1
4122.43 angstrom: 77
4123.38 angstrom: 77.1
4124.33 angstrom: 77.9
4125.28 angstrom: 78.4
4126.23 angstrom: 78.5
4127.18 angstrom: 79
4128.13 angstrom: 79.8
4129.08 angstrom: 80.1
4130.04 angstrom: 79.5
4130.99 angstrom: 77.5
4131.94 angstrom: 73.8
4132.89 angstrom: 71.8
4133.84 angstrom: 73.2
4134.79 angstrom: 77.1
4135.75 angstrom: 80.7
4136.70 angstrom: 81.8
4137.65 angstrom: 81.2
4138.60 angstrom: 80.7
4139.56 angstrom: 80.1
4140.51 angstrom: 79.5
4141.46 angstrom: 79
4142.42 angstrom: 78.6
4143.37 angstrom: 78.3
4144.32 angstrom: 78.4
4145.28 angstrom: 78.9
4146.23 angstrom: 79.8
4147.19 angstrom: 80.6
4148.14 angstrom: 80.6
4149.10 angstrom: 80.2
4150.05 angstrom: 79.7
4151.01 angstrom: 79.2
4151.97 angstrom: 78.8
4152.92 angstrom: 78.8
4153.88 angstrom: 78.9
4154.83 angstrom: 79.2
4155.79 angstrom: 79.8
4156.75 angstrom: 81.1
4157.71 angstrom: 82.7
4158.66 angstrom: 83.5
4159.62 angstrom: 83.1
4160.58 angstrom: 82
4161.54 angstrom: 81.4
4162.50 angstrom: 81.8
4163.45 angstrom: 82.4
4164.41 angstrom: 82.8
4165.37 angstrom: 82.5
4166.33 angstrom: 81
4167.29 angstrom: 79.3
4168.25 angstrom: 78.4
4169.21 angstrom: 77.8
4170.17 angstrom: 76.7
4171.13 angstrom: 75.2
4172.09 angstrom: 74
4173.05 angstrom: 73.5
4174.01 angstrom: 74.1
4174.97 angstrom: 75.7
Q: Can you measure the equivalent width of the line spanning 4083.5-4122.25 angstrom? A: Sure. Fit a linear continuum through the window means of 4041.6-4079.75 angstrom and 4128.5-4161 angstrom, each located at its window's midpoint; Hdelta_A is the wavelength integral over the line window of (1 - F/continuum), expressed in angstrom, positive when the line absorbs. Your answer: -0.4 angstrom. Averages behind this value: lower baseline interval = 74.7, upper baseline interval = 79.3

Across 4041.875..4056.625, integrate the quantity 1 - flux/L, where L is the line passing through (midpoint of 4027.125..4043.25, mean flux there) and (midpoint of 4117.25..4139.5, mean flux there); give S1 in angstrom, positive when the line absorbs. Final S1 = 0.3 angstrom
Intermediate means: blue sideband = 75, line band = 74.2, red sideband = 78.4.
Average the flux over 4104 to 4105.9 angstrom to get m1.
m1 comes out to 73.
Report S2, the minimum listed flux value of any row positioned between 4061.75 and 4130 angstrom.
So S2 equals 54.5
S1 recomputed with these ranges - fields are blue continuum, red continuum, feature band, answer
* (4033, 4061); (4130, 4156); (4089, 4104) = 0.53 angstrom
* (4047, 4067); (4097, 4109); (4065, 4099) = -3.10 angstrom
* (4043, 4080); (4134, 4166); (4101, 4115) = 0.53 angstrom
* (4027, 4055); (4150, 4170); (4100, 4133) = 0.85 angstrom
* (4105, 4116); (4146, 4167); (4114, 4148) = 0.60 angstrom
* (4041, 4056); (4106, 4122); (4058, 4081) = 0.36 angstrom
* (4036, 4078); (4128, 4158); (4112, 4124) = -0.46 angstrom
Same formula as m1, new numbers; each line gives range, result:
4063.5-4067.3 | 70.6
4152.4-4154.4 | 79.2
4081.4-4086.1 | 78.5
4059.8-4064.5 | 76.2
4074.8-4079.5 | 76.2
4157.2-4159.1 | 83.3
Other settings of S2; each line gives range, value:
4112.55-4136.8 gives 71.8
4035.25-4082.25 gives 65.4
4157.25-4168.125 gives 79.3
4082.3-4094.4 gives 77.4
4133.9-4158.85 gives 77.1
